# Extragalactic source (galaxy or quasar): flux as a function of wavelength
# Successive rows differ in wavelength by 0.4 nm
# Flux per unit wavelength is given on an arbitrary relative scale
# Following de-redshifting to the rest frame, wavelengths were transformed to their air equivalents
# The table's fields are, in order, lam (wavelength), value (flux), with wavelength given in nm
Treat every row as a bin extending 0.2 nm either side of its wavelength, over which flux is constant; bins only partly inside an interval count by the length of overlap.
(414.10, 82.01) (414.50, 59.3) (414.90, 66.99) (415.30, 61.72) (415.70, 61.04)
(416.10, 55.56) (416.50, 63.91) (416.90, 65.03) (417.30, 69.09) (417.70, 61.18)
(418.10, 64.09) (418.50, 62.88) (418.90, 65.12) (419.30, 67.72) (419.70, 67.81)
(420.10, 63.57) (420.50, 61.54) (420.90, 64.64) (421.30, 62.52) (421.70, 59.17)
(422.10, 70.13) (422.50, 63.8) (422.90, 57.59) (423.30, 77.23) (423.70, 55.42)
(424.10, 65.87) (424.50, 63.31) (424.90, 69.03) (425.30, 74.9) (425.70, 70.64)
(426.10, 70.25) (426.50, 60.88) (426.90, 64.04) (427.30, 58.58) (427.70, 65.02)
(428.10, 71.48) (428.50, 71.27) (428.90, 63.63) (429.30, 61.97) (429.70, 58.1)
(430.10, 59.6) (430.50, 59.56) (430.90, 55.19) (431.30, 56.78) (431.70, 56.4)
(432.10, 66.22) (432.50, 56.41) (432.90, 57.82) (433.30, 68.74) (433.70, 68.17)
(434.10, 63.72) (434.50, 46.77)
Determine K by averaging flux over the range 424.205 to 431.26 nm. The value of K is 64.4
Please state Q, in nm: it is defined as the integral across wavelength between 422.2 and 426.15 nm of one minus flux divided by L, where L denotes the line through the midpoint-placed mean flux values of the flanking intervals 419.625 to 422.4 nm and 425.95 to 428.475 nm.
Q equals -0.12 nm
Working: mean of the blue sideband 64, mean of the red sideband 65.4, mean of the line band 66.8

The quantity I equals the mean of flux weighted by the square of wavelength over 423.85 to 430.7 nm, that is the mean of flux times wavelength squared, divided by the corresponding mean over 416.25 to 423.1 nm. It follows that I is 1.05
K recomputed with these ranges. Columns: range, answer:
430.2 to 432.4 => 58.8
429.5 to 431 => 58.3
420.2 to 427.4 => 65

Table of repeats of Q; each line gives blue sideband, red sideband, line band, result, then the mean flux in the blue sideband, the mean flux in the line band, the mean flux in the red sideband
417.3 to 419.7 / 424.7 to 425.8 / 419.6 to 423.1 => 0.23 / 64.9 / 63.3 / 71.6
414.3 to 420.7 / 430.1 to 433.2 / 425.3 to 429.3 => -0.41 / 63.5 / 66.4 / 58.8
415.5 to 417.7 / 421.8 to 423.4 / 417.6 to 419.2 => 0.00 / 62.8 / 63.7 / 66.1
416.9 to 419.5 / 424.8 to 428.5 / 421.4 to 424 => 0.09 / 65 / 63.9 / 67.4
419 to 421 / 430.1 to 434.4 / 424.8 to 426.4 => -0.20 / 65.1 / 70.7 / 60.5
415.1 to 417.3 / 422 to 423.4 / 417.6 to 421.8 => 0.03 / 62.1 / 63.8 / 66.3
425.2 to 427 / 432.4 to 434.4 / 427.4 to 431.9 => 0.26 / 68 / 61.7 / 62.5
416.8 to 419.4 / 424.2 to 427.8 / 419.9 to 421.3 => 0.05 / 64.9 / 63.1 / 66.3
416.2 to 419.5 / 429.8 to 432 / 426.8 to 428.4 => -0.15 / 64.6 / 65.2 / 57.9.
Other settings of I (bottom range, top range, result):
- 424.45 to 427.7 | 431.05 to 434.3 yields 0.96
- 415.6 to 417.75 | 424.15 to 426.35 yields 1.15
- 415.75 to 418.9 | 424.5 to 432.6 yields 1.06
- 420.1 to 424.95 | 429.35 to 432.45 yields 0.96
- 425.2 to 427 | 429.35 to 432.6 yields 0.88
